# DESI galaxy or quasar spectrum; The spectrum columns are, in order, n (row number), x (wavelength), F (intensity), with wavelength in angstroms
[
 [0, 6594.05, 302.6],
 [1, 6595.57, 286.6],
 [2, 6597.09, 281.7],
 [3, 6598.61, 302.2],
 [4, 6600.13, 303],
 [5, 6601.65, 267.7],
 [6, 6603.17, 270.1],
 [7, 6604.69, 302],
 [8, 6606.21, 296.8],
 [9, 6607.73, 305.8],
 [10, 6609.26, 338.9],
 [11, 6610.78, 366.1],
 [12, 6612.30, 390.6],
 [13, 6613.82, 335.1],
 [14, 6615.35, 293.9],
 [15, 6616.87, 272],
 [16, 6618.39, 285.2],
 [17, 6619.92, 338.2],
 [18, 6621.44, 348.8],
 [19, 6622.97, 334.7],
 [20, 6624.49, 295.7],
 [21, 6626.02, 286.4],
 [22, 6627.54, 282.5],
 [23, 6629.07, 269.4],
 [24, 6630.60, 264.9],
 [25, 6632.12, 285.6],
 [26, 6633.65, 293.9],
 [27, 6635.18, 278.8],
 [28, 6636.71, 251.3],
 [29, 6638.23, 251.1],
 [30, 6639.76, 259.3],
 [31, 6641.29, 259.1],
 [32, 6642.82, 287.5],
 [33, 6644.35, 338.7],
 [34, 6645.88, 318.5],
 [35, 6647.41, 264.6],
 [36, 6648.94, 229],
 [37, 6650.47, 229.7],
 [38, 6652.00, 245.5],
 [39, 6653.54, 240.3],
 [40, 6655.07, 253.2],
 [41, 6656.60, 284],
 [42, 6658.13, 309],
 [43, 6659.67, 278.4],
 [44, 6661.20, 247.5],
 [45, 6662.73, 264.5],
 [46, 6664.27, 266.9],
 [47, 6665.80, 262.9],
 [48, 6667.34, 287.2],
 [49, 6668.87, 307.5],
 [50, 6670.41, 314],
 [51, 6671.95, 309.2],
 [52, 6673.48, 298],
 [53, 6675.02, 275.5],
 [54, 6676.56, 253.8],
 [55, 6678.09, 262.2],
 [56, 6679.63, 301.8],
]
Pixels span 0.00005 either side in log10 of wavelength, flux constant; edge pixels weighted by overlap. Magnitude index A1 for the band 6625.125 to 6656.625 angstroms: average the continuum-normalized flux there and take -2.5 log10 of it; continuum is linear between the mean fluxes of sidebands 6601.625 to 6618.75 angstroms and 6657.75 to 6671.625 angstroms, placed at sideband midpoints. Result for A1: 0.10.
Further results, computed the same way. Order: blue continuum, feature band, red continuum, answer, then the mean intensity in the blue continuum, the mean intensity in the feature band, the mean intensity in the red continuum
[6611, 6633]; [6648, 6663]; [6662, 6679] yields 0.13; 307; 258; 282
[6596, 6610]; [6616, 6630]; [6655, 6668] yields -0.05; 296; 301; 274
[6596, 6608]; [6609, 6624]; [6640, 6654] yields -0.16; 290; 330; 268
